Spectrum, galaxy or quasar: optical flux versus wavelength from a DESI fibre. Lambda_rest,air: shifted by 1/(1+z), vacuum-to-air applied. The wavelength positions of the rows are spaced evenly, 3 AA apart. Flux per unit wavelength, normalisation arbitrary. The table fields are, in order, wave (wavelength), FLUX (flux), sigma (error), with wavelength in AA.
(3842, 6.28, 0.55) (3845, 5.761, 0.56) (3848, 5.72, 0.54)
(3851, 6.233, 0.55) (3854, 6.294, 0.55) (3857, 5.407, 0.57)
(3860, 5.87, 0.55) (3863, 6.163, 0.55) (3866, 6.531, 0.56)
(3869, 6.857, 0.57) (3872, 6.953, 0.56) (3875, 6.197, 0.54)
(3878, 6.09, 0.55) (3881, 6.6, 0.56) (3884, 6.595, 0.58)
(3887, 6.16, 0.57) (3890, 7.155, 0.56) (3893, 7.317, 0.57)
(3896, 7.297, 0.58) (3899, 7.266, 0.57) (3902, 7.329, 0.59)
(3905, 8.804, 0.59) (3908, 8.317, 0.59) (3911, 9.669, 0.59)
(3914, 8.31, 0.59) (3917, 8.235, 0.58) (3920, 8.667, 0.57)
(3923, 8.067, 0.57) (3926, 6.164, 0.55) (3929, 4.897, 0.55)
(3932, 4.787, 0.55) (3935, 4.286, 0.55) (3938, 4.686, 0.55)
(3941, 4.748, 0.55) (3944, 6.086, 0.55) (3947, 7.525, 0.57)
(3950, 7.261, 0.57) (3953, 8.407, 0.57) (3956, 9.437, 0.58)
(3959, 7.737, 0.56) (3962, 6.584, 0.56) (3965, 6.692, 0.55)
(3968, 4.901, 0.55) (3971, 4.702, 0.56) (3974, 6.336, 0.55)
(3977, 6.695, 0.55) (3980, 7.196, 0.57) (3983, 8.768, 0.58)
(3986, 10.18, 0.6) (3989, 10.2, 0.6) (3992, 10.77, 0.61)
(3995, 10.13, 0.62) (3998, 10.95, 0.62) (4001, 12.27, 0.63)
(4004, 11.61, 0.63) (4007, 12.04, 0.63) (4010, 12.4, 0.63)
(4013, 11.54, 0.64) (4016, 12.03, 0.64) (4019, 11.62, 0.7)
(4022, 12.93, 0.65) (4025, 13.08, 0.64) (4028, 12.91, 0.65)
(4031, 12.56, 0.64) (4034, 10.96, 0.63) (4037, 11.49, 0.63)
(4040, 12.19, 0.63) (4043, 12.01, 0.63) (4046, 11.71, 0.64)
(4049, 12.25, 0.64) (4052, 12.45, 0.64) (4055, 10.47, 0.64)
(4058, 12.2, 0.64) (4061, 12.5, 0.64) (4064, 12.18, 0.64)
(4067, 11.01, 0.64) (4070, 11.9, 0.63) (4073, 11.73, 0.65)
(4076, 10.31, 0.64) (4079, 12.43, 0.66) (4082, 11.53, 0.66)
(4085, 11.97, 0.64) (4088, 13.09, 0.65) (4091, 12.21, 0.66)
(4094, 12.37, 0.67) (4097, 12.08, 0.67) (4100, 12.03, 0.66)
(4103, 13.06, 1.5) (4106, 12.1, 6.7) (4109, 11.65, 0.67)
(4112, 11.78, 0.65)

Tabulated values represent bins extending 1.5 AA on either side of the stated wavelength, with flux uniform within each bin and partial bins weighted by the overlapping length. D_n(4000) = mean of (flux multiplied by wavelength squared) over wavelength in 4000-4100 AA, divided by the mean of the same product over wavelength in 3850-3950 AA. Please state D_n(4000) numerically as 1.9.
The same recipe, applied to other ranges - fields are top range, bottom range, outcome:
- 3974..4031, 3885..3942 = 1.64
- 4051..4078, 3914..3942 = 2.01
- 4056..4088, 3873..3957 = 1.83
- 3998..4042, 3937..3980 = 1.89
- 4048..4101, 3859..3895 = 2.01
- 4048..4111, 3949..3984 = 1.80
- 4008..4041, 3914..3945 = 2.07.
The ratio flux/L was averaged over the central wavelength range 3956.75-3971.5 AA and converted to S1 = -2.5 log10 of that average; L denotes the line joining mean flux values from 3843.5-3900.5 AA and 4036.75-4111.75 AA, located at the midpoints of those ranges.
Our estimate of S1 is 0.364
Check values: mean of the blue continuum 6.45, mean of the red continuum 12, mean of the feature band 6.39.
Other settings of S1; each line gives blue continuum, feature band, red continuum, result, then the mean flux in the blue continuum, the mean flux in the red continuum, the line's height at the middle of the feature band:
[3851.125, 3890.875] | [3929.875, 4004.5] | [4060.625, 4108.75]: 0.178 mag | 6.36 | 12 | 8.9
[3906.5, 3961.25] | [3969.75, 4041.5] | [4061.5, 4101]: -0.126 mag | 7.06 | 11.9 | 9.43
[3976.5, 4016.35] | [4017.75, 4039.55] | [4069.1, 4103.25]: -0.108 mag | 10.5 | 12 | 11.1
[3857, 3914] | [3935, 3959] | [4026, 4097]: 0.285 mag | 7.05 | 11.9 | 8.76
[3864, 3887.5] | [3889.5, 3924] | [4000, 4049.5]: -0.054 mag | 6.51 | 12.1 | 7.67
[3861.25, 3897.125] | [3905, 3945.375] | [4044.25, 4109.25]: 0.154 mag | 6.65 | 12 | 7.89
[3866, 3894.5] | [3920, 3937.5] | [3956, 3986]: 0.165 mag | 6.65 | 6.94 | 6.81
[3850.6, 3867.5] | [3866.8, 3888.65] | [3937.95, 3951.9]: -0.066 mag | 6.07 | 6.27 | 6.12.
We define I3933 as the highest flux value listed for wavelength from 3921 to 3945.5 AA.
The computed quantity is 8.067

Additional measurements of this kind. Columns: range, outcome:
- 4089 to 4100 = 12.37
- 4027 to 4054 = 12.91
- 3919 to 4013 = 12.4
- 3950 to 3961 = 9.437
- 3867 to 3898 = 7.317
